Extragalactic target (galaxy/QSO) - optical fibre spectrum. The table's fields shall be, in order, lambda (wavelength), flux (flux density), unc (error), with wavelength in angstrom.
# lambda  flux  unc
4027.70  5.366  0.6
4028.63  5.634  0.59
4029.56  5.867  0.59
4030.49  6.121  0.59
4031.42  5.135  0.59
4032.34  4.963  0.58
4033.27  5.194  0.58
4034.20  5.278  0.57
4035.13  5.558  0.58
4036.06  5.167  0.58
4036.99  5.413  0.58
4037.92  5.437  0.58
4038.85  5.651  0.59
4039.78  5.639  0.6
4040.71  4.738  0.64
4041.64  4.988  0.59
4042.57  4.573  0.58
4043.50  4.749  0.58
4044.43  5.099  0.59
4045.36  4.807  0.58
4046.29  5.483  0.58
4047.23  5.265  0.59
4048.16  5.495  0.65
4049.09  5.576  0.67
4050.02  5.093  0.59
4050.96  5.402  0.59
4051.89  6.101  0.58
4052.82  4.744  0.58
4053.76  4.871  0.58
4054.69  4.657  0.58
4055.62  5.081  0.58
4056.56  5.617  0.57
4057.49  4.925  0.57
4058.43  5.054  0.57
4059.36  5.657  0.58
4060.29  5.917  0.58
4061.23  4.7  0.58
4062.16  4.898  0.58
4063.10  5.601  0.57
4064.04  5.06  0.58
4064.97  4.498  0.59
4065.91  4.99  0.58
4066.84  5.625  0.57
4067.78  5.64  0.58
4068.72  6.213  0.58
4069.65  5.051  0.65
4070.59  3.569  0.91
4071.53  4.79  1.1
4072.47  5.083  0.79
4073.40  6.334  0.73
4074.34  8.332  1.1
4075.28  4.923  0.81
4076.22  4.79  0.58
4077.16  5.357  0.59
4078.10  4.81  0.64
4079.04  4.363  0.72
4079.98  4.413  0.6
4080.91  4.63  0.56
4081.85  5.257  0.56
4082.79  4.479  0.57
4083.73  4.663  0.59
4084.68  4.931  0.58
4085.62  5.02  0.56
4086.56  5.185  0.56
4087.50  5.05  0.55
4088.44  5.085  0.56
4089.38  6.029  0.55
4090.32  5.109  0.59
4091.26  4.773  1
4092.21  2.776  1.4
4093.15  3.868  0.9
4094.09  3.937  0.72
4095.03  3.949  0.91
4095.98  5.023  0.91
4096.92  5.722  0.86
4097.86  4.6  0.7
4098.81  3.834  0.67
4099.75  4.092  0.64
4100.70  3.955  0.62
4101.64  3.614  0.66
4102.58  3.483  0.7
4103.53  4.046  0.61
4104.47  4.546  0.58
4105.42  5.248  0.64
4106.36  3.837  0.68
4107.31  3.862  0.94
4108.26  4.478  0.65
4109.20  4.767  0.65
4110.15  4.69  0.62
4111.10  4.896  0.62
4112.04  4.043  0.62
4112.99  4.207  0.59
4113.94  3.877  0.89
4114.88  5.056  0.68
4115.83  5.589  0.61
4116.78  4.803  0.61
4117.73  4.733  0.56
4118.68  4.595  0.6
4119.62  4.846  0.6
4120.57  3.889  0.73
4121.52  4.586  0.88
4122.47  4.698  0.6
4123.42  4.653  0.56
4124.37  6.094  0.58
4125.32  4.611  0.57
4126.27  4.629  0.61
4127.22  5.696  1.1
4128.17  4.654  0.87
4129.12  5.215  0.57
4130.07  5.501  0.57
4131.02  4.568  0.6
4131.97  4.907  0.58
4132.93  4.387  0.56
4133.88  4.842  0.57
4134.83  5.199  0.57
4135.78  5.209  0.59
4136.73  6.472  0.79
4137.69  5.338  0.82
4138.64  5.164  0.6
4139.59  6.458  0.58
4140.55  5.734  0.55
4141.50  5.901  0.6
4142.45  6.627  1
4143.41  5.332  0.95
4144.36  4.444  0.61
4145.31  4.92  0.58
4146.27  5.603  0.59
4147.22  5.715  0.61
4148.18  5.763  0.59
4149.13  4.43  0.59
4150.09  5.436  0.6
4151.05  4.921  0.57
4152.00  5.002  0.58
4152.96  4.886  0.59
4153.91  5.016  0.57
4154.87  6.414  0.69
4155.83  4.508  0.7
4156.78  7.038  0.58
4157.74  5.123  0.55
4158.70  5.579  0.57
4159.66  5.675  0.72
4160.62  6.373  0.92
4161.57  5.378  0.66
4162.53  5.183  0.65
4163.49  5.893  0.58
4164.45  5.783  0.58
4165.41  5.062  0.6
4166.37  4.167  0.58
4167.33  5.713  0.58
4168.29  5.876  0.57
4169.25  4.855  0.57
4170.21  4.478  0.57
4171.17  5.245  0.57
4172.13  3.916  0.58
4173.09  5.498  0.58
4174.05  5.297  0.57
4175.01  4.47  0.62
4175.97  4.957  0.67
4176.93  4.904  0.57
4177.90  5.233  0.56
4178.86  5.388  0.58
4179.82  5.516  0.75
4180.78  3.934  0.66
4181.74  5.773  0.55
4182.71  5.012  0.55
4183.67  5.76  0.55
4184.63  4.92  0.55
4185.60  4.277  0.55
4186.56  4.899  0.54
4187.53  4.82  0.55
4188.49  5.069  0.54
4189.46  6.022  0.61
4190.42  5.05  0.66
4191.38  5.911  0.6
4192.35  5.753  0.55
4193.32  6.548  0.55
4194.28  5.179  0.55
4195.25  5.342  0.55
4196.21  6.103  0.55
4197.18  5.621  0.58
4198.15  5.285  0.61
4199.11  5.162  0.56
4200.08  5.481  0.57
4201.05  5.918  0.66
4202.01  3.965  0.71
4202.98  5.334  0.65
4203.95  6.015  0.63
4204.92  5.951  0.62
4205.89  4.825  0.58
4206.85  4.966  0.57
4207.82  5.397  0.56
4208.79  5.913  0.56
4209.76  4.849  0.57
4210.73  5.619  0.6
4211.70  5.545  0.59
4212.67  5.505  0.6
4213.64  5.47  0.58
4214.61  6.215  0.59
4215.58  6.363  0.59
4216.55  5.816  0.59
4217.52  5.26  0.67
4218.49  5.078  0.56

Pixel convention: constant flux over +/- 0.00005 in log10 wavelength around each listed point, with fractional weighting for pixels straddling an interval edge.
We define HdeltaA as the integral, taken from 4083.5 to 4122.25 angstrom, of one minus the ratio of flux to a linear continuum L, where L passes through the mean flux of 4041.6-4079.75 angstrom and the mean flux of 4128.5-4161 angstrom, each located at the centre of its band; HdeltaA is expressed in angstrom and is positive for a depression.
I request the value 5.7 angstrom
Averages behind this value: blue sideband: 5.21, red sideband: 5.4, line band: 4.52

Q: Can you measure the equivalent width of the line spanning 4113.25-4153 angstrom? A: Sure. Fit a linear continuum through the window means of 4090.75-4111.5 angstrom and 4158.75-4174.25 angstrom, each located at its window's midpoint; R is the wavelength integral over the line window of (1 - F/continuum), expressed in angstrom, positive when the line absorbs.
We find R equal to -2.9 angstrom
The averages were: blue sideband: 4.27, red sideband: 5.28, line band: 5.12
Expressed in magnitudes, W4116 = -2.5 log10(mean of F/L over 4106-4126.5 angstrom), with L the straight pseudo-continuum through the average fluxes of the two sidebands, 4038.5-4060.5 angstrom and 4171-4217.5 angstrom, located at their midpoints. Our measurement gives 0.14 mag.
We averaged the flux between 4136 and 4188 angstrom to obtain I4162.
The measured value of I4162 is 5.3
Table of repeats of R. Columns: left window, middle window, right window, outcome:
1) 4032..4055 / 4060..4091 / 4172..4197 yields 0.32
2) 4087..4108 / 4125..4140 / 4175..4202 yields -1.41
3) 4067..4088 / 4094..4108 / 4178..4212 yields 2.48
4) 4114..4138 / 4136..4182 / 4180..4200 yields -1.67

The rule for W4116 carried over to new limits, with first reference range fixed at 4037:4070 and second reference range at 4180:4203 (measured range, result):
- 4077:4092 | 0.07 mag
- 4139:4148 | -0.07 mag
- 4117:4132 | 0.09 mag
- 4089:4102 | 0.20 mag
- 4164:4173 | 0.05 mag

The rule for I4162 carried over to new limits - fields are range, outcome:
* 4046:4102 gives 4.99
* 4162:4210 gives 5.25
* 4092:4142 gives 4.72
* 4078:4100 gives 4.65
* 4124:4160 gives 5.34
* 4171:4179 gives 4.96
